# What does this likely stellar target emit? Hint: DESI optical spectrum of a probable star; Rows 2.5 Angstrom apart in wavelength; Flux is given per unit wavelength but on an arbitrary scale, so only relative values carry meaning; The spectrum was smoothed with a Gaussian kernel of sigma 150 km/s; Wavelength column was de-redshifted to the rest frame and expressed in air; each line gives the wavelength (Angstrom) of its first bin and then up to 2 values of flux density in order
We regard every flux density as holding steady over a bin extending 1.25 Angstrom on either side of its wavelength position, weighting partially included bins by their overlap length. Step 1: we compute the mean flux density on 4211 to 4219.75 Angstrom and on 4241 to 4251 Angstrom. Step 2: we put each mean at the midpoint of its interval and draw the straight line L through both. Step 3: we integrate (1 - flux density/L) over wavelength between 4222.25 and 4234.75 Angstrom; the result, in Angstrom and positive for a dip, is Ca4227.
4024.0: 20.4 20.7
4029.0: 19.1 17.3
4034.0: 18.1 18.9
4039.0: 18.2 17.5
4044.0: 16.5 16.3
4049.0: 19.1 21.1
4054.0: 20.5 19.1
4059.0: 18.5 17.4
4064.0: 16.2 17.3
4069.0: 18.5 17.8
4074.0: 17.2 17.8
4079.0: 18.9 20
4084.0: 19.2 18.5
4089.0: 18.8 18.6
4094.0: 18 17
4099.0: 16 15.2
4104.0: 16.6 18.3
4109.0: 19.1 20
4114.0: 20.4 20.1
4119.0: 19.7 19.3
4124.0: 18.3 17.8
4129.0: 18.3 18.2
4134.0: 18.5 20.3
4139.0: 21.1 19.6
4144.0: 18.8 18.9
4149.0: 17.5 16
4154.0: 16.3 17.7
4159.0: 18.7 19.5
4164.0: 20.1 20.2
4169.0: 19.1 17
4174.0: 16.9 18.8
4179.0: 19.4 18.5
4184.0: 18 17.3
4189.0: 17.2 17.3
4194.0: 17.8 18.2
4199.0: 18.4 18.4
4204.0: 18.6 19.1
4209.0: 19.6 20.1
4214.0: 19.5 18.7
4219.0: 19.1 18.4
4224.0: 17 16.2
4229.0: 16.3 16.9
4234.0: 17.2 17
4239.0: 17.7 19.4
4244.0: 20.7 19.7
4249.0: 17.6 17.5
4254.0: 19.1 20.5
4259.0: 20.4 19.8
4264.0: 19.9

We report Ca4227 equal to 1.6 Angstrom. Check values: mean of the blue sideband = 19.3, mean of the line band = 16.8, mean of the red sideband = 19.2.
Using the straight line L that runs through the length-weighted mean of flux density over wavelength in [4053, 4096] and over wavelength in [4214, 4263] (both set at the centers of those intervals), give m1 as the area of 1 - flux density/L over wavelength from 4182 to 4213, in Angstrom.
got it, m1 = 0.1 Angstrom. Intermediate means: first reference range 18.3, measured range 18.3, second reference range 18.4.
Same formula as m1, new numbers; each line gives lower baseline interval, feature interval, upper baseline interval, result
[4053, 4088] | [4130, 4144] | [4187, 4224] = -0.8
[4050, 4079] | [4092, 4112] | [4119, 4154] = 1.1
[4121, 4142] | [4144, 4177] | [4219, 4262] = 1.1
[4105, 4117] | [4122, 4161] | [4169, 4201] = 0.9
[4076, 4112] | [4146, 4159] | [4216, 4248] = 0.5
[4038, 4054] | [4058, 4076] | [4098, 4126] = 0.8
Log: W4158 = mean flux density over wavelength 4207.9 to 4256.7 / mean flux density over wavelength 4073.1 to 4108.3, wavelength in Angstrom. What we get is 1.03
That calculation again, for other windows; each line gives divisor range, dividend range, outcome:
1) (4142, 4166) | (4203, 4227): 1.02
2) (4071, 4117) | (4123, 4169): 1.02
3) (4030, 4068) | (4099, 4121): 1.02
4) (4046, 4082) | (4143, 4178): 0.99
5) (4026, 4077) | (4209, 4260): 1.01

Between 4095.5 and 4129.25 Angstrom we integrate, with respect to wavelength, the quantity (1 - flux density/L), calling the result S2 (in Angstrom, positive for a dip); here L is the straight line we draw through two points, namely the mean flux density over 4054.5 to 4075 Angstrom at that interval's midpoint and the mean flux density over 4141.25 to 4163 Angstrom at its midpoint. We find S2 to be -0.6 Angstrom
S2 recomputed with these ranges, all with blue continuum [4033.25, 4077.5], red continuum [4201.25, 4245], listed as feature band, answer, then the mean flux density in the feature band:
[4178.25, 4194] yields 0.3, 17.9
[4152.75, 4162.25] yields 0.1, 18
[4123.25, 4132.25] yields 0.0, 18.1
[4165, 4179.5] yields -0.2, 18.6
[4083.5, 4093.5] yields -0.3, 18.7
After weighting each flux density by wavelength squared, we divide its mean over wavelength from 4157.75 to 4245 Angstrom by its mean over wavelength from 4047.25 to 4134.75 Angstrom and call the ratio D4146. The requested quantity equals 1.05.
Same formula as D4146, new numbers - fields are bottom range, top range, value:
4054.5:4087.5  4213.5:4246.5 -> 1.07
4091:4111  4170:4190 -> 1.07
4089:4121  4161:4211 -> 1.05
